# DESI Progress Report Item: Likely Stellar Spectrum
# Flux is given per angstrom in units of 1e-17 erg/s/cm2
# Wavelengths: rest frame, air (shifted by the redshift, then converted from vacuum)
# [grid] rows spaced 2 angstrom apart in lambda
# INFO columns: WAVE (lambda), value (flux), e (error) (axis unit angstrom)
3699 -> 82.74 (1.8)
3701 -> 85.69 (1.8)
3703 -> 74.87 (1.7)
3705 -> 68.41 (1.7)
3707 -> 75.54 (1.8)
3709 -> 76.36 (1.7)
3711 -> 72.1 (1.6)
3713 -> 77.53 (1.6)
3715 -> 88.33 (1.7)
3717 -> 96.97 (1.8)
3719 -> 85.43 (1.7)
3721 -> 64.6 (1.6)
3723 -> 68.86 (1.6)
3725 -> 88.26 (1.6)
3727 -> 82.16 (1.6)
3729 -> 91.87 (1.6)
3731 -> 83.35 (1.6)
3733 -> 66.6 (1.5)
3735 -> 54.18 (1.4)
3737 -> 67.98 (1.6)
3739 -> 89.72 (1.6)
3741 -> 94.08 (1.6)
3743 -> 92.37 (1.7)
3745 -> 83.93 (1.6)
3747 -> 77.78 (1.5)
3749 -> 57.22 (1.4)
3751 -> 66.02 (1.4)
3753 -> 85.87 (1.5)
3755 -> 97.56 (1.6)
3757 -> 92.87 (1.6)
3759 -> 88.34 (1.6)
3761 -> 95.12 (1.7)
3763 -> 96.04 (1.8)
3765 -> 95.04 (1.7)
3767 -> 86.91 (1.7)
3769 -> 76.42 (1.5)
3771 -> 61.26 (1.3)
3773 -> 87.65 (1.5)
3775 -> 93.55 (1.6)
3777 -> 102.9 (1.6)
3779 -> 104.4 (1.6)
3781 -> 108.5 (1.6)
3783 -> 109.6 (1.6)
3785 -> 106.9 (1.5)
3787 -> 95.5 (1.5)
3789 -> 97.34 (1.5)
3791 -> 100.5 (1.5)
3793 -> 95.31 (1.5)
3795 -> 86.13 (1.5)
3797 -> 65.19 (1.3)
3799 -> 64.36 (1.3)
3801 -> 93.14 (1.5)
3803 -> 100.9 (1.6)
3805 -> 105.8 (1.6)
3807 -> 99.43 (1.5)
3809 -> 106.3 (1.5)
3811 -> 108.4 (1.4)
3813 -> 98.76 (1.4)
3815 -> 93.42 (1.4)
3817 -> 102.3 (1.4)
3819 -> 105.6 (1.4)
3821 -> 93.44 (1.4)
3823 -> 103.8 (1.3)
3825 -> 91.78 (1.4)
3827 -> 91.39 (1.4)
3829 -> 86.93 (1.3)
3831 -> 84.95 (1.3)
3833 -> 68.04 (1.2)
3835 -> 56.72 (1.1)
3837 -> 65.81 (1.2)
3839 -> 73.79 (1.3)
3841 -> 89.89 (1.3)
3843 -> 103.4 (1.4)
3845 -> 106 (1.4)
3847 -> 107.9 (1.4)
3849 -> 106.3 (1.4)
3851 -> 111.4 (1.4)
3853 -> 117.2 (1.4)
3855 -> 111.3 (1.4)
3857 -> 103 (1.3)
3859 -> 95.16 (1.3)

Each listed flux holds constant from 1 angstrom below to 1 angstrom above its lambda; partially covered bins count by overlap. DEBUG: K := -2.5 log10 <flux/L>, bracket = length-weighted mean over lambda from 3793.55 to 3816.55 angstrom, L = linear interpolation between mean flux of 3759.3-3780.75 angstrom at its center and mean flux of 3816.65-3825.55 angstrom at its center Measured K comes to 0.04 mag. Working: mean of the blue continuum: 90.5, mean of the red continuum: 99.6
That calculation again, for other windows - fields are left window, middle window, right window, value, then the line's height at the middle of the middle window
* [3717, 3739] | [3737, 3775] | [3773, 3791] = 0.06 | 89.6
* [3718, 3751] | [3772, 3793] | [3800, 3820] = -0.09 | 92.8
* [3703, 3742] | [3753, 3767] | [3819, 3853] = -0.13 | 82.7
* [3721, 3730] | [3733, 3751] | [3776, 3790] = 0.15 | 87.3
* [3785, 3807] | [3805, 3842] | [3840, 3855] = 0.10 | 99.5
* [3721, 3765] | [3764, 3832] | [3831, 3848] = -0.14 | 83.1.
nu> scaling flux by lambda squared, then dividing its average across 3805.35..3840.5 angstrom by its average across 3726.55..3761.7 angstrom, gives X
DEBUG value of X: 1.16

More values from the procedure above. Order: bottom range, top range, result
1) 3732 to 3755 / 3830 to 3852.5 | 1.22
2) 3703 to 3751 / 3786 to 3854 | 1.26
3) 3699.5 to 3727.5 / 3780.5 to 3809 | 1.26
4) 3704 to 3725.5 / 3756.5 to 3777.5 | 1.16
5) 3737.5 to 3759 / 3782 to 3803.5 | 1.13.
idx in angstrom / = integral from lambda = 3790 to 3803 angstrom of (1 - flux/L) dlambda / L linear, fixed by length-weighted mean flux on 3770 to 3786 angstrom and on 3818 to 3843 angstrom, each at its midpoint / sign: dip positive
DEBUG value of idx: 1.0 angstrom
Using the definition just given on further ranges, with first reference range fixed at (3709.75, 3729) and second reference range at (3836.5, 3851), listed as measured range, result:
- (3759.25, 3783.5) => -1.5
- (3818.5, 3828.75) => -0.3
